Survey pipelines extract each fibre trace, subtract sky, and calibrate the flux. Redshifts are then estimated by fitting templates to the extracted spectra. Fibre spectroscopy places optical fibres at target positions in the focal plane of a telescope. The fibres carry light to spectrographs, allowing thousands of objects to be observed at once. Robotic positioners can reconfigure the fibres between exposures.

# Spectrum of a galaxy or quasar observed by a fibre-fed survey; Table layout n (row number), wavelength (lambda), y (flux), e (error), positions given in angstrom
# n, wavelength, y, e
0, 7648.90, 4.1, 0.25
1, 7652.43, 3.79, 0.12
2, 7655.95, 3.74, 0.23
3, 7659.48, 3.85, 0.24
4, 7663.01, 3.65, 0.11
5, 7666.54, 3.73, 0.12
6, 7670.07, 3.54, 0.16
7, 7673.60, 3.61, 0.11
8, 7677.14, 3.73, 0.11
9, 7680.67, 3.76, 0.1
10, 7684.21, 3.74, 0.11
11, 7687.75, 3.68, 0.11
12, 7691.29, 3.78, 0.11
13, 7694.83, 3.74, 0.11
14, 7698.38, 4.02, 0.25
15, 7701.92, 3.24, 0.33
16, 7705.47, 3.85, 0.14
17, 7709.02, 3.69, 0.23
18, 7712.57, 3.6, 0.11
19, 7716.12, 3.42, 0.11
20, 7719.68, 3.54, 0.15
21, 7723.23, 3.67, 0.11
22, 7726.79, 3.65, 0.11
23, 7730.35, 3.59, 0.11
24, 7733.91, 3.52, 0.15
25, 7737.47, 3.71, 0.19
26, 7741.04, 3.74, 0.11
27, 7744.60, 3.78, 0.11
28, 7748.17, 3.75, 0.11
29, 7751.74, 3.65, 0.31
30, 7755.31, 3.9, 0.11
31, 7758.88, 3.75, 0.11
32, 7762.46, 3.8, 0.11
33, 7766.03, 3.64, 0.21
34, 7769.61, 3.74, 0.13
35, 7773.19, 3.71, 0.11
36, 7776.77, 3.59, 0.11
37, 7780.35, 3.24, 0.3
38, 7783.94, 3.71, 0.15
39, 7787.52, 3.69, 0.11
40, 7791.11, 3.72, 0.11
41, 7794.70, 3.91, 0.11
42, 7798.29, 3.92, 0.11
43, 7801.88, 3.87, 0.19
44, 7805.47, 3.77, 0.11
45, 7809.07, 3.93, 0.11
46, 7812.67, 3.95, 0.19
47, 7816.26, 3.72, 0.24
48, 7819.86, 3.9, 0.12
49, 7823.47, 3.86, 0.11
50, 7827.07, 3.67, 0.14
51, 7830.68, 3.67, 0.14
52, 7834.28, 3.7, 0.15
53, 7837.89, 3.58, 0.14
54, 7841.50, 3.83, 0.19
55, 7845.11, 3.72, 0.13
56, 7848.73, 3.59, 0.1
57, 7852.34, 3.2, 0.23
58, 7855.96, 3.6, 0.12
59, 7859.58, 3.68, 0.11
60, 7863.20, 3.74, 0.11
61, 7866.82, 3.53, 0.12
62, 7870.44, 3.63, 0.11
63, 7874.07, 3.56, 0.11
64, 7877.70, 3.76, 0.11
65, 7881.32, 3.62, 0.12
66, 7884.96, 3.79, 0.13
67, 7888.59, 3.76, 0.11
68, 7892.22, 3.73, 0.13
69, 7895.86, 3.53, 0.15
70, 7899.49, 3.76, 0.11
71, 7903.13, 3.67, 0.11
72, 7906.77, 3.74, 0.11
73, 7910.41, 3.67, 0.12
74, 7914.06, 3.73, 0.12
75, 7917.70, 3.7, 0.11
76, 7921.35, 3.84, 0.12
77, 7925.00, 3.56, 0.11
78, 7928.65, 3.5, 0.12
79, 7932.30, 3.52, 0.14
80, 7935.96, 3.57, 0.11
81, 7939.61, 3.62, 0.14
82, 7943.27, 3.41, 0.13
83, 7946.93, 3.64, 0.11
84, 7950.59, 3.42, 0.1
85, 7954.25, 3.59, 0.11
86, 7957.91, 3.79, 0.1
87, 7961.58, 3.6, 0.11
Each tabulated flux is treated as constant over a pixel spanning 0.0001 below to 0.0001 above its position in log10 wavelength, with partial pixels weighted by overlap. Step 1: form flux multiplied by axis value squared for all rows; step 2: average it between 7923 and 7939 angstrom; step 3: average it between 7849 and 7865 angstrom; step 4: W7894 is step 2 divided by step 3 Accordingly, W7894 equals 1.02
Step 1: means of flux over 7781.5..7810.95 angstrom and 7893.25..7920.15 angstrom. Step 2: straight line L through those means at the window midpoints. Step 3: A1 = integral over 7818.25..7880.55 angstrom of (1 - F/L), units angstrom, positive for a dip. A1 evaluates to 1.5 angstrom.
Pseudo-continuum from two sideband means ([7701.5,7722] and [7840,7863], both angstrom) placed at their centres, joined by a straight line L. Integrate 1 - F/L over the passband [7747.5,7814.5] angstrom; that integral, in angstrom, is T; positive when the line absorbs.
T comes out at -2.9 angstrom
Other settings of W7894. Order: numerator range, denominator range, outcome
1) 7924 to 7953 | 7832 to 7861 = 1.00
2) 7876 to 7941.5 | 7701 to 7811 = 1.03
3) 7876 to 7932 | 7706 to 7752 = 1.06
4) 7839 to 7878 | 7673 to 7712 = 1.02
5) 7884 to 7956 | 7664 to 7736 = 1.05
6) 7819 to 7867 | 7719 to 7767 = 1.02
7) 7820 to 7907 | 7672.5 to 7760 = 1.03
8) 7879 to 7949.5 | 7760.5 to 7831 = 1.00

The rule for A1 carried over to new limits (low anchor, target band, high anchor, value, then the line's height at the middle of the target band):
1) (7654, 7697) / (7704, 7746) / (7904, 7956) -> 0.58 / 3.69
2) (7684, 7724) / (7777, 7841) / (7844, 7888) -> -2.05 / 3.63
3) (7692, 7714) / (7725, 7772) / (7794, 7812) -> 0.89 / 3.78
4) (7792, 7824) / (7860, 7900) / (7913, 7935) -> 0.55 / 3.72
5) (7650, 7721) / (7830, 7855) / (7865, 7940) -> 0.39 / 3.67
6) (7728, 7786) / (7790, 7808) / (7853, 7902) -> -0.87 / 3.67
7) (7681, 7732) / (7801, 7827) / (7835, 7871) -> -1.57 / 3.63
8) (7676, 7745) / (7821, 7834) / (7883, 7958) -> -0.30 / 3.65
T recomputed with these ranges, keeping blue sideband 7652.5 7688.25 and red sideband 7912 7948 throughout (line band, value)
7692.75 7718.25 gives 0.3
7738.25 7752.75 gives -0.2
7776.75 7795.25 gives 0.2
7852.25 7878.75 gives 0.2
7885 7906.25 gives -0.5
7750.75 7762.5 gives -0.3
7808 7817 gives -0.6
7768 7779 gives 0.0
